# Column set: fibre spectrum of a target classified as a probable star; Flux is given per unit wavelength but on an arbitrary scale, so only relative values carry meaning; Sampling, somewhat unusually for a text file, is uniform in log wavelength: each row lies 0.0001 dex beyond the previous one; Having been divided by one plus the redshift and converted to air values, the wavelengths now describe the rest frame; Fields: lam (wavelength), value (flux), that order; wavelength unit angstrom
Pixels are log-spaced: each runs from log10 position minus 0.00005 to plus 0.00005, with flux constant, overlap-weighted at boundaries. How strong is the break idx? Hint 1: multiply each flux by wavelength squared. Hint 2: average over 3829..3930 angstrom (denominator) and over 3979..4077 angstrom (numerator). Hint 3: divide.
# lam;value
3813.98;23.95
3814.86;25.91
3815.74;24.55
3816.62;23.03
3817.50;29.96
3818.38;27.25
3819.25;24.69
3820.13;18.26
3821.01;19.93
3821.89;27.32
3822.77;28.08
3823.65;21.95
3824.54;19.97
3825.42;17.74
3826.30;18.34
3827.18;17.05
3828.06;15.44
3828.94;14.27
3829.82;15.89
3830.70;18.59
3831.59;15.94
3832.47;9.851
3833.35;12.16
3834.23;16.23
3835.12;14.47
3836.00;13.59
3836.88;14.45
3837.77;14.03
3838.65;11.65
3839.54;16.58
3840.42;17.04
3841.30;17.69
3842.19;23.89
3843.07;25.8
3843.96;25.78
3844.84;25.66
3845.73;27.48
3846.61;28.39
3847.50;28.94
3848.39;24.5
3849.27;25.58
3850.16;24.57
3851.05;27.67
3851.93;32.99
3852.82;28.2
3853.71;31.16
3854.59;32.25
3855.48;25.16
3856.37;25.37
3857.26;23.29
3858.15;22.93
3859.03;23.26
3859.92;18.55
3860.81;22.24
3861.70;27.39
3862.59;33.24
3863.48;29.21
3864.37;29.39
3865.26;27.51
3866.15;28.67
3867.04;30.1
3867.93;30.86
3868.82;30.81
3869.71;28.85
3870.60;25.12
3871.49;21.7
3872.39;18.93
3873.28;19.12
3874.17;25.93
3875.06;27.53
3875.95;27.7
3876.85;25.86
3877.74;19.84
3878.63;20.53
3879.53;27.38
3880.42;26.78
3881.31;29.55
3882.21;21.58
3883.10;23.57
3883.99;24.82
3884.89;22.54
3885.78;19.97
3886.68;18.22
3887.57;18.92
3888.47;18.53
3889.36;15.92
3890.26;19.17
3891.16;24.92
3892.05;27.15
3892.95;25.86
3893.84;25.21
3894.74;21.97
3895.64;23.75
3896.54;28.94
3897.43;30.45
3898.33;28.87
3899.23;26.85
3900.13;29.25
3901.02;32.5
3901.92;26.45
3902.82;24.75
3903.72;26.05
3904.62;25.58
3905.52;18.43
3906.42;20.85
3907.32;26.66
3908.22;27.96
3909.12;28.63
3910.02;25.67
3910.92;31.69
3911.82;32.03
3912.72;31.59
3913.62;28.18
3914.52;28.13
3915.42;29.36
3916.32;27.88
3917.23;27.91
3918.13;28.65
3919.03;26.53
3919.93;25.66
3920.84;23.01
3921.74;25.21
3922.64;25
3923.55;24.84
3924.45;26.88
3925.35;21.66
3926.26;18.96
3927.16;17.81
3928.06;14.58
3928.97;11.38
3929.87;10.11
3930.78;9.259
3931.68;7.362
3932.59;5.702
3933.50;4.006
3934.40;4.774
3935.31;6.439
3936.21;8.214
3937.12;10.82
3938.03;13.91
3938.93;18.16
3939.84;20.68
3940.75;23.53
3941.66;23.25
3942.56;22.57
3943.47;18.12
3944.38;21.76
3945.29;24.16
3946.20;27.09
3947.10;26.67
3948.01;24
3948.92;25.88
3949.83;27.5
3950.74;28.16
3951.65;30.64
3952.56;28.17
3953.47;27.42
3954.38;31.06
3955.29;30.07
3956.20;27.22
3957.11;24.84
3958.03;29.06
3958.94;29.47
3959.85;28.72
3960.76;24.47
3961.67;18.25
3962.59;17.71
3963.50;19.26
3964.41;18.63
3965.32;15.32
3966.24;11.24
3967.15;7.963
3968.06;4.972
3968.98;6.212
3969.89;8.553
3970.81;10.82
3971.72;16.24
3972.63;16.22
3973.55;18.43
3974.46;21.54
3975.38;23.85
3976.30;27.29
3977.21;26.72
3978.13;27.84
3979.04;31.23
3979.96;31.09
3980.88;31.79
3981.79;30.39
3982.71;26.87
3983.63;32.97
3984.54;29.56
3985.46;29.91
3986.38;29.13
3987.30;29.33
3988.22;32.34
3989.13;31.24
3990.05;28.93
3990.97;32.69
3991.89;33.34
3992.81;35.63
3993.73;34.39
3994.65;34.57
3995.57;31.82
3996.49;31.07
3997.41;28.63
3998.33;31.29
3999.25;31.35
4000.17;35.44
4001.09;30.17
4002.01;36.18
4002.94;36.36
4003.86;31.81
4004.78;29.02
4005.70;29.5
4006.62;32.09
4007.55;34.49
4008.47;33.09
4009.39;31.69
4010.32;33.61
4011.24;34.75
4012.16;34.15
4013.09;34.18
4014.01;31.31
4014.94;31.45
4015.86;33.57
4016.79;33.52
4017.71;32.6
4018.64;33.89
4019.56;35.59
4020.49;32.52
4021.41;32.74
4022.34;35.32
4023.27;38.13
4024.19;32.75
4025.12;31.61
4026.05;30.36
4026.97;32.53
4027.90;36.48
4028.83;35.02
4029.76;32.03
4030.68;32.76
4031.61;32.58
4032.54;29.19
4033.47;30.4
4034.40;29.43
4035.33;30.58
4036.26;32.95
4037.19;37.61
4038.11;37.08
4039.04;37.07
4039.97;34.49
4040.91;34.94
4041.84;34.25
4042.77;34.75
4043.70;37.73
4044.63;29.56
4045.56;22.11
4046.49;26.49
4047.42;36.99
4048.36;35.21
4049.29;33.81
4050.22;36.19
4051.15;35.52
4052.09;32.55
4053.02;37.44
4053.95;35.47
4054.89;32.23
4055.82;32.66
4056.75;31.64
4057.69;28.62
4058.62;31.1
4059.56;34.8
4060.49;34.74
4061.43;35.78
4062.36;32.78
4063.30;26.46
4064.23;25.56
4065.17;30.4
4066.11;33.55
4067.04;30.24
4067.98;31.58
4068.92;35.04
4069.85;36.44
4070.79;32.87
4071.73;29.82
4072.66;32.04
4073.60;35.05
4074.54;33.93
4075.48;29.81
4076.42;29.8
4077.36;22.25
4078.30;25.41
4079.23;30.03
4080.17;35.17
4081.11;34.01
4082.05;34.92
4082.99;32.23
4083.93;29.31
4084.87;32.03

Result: 1.46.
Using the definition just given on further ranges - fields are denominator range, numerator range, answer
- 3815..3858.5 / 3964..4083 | 1.54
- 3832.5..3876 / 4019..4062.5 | 1.53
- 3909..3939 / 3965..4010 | 1.41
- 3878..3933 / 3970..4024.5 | 1.35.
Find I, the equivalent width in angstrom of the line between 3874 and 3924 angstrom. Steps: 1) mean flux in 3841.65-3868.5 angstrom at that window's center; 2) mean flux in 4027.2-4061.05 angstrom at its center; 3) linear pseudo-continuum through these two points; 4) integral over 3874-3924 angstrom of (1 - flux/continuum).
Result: 5.2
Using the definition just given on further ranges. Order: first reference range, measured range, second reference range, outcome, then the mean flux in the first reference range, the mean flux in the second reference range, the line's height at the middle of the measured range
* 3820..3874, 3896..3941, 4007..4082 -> 7.2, 22.7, 32.7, 26.3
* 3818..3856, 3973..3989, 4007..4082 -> 0.6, 21.3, 32.7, 29.2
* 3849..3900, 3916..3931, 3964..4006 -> 2.4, 25.3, 26.3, 25.8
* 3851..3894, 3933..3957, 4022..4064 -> 6.1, 25.1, 33.1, 28.5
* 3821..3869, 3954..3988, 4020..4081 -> 7.0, 22.7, 32.6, 28.8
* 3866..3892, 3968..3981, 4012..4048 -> 4.1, 23.9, 33.1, 29.7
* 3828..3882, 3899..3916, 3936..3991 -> -3.0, 23.4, 23.3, 23.3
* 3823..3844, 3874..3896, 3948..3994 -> -3.8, 17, 24.8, 19.9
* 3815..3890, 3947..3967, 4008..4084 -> 2.7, 22.9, 32.7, 28.2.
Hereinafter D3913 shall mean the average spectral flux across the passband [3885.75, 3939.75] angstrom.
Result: 21.9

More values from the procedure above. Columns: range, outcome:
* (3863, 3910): 25.1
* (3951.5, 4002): 25.8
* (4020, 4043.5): 33.5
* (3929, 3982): 20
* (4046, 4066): 32.7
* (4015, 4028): 33.5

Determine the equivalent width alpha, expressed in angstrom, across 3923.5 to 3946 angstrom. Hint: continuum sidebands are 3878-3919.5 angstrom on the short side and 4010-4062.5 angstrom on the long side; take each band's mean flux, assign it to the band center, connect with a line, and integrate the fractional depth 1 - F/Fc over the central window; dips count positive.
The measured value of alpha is 9.9 angstrom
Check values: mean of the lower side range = 25.6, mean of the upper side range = 33.3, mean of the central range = 15.5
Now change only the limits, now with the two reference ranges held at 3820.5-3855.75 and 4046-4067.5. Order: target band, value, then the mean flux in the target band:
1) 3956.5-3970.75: 5.2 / 17.5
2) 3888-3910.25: -0.8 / 25.2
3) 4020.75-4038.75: -1.1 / 33.2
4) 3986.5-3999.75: -1.2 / 31.8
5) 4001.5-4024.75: -2.3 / 33.4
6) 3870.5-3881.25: -0.4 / 24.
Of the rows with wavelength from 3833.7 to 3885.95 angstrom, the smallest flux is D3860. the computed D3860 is 11.65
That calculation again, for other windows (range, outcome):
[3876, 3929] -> 11.38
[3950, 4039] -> 4.972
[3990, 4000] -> 28.63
